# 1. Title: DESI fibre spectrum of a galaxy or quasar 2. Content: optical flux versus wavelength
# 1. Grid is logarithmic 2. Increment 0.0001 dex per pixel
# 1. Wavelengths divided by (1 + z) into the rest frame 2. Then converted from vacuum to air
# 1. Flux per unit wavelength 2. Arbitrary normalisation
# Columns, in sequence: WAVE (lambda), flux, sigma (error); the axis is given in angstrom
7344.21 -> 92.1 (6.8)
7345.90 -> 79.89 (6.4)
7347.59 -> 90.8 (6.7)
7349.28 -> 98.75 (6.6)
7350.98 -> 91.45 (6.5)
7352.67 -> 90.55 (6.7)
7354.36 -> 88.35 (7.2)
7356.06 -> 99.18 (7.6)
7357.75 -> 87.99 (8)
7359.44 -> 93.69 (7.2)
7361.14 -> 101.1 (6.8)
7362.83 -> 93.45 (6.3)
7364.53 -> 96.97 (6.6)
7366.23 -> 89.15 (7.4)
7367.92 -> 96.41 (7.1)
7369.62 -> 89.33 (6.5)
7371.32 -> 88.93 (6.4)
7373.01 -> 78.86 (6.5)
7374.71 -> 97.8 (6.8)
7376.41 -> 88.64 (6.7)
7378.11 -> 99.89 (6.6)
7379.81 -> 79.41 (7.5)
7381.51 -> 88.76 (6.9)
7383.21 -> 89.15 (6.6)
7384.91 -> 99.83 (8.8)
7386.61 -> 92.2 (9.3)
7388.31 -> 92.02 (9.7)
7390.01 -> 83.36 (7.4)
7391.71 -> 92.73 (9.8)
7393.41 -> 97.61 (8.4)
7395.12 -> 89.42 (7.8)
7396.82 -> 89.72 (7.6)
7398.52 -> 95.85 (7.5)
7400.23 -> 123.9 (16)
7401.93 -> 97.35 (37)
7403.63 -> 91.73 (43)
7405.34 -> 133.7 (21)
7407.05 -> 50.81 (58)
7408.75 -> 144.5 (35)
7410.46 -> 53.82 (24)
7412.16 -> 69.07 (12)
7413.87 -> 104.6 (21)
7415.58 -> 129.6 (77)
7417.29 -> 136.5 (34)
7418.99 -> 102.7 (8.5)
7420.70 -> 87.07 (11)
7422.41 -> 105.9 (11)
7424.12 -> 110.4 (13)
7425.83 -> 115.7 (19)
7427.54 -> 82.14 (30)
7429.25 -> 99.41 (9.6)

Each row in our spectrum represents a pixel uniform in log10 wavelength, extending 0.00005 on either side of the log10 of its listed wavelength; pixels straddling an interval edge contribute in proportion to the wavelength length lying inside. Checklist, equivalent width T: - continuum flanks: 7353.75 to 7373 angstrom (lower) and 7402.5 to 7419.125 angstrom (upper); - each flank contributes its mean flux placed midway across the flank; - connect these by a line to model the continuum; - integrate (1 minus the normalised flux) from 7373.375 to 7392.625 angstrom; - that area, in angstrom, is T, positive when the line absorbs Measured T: 1.1 angstrom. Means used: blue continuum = 92.6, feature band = 91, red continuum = 102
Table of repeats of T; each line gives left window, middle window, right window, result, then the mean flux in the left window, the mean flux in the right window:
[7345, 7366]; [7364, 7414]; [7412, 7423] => 3.9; 92.6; 107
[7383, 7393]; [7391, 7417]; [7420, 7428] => -0.6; 92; 101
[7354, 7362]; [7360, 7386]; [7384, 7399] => 0.5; 94.4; 92.5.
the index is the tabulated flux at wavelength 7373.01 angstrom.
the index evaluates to 78.86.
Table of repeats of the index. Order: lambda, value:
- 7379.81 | 79.41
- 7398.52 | 95.85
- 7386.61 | 92.2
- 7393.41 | 97.61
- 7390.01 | 83.36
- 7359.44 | 93.69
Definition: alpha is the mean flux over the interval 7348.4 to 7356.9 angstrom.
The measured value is 93.6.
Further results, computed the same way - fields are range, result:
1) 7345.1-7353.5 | 90.3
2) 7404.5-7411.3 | 95.7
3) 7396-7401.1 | 103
